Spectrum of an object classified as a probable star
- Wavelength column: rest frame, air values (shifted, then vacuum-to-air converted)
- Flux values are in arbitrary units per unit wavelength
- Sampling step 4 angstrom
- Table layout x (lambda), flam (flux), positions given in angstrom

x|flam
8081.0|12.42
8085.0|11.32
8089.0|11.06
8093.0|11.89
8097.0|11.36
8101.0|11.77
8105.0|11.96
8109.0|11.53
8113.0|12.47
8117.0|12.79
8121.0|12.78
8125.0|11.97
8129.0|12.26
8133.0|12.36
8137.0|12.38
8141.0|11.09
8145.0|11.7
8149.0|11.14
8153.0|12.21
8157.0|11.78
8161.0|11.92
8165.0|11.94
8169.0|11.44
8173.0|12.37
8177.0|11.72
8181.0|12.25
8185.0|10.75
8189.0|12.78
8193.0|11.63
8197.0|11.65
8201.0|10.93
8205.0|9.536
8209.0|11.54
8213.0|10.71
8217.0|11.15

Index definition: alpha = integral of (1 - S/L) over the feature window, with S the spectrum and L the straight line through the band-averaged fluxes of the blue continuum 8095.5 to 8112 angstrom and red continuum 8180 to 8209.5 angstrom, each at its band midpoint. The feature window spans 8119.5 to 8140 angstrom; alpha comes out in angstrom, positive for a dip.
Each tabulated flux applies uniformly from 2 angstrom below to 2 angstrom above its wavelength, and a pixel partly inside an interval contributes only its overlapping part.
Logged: -1.2 angstrom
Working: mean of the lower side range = 11.7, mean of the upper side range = 11.3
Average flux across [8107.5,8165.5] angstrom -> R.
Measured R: 12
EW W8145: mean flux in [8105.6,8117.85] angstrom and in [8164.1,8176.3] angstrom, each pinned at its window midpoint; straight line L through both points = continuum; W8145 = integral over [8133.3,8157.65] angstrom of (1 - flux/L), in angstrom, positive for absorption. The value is 0.5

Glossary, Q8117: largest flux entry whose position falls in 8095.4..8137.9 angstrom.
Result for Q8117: 12.79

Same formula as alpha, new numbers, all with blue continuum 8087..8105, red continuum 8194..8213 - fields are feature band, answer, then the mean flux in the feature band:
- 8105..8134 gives -2.2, 12.3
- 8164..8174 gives -0.7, 11.9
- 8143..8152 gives -0.2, 11.5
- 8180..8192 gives -0.9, 11.9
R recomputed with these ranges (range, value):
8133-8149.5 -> 11.7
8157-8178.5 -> 11.9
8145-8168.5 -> 11.8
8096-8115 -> 11.8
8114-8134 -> 12.4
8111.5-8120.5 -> 12.7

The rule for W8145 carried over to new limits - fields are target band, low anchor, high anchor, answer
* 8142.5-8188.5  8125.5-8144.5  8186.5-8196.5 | 1.0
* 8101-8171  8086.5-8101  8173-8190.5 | -1.8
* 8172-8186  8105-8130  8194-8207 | -0.8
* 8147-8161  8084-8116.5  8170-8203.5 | 0.0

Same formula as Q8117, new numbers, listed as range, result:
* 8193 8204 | 11.65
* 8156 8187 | 12.37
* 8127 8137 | 12.38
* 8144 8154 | 12.21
